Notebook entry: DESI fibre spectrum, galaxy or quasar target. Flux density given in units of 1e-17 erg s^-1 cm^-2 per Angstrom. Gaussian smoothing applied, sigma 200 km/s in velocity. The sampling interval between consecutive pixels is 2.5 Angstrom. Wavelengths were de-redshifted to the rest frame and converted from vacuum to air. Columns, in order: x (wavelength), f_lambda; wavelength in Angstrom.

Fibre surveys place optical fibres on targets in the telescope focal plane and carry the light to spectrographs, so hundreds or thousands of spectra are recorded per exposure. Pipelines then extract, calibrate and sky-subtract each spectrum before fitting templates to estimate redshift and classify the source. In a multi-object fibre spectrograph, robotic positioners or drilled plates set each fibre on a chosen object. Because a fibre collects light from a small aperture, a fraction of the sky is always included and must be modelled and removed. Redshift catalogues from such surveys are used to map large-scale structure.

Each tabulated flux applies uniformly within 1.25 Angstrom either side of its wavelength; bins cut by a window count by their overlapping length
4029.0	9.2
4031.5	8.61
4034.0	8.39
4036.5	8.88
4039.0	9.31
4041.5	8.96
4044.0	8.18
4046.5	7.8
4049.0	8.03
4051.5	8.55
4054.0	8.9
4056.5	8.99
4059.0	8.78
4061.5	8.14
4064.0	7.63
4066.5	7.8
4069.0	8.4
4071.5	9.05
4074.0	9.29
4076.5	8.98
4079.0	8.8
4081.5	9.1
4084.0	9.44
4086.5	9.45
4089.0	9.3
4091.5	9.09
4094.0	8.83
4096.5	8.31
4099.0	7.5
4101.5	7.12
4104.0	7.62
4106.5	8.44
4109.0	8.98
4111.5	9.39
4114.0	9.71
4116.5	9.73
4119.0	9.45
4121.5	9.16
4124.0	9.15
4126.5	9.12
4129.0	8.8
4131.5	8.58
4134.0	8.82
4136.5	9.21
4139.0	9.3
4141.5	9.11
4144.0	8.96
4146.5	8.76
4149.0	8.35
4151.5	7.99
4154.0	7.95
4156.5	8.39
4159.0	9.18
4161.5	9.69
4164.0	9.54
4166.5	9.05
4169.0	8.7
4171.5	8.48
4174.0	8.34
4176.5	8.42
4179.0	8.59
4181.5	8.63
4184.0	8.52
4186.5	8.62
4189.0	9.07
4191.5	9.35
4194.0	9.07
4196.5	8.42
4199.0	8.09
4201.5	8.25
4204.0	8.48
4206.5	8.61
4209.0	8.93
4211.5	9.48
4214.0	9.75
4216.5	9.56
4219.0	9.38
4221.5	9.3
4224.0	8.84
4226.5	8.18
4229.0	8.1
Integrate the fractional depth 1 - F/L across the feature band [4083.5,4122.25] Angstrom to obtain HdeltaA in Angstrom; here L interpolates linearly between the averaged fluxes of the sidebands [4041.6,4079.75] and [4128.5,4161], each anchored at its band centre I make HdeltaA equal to -0.9 Angstrom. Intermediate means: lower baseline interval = 8.5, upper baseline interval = 8.74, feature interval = 8.83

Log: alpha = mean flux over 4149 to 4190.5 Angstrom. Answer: 8.69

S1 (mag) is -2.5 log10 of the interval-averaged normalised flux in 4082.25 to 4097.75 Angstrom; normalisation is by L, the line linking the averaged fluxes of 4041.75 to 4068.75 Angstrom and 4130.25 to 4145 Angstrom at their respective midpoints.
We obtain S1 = -0.06 mag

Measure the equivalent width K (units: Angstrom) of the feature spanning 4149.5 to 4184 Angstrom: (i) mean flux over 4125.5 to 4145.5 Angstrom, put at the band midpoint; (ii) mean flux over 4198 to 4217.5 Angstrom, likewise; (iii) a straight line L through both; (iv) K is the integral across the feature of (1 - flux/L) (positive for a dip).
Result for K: 1.0 Angstrom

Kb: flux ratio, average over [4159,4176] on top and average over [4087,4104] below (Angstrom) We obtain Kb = 1.07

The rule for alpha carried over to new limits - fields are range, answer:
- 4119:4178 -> 8.84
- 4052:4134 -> 8.78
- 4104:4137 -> 9.06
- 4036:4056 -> 8.58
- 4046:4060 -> 8.54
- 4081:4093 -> 9.28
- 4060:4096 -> 8.8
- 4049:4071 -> 8.4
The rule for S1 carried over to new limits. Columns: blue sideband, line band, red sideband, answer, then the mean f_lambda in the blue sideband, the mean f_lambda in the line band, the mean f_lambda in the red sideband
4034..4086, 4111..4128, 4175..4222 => -0.08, 8.66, 9.38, 8.86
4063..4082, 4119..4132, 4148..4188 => -0.05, 8.63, 9.03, 8.66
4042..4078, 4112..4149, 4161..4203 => -0.06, 8.48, 9.11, 8.74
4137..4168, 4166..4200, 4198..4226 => 0.03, 8.86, 8.66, 8.96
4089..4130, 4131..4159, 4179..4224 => 0.02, 8.79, 8.7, 8.9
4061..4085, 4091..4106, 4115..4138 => 0.11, 8.67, 8.05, 9.12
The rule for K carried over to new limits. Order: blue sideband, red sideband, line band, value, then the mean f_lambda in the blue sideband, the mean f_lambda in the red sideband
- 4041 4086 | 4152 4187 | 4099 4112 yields 0.7 Angstrom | 8.61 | 8.71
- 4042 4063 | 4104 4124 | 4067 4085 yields -0.5 Angstrom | 8.43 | 9.16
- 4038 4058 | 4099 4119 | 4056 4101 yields -0.3 Angstrom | 8.58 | 8.68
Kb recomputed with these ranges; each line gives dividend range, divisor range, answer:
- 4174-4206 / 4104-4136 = 0.95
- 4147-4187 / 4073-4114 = 0.99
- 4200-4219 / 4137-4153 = 1.03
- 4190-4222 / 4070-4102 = 1.02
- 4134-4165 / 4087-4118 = 1.02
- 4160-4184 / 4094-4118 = 1.03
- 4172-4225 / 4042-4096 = 1.02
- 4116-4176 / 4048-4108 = 1.04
